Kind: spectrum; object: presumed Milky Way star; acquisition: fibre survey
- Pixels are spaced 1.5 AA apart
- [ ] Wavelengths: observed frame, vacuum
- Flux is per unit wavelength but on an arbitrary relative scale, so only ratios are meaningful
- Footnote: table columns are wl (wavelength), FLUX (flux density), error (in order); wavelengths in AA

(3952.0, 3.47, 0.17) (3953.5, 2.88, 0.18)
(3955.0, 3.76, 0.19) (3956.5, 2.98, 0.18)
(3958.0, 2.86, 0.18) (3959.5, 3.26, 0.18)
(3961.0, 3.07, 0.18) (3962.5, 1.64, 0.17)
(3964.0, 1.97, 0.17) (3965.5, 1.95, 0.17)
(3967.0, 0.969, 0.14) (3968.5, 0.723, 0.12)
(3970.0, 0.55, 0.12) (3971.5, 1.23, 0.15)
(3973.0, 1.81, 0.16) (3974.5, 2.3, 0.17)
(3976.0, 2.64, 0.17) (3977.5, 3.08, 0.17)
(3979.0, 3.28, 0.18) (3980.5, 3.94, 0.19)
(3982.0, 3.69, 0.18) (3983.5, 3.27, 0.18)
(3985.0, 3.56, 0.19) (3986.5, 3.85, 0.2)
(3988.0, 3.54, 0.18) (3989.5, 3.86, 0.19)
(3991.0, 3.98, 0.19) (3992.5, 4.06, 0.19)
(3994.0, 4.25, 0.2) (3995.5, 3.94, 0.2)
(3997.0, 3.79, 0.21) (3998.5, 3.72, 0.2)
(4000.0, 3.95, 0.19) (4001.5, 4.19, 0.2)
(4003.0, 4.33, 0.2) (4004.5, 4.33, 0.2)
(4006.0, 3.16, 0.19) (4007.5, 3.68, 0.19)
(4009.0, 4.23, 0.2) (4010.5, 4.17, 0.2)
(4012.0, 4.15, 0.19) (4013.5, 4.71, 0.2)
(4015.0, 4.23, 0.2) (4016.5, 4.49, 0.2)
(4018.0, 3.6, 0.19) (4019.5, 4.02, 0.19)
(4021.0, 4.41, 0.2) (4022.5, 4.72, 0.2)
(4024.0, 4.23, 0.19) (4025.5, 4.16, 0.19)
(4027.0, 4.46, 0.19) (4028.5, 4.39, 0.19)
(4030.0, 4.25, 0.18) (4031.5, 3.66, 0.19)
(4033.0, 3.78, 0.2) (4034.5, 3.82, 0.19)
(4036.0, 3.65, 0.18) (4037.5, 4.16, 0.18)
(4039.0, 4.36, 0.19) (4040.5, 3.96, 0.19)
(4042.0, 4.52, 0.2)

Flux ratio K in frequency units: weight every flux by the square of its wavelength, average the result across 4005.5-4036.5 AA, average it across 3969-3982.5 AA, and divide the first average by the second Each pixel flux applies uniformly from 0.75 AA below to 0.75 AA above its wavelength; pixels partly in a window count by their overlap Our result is 1.71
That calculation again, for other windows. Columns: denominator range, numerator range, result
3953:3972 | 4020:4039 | 2.00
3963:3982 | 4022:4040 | 2.02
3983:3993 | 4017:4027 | 1.15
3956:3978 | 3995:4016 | 2.02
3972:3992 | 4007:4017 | 1.31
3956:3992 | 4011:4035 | 1.61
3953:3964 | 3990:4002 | 1.42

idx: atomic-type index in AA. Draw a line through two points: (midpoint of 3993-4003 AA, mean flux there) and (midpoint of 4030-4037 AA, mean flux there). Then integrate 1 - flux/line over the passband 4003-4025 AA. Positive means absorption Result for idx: -1.4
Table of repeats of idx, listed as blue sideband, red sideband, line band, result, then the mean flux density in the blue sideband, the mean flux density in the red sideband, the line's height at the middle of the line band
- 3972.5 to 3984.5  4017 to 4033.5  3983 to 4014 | -3.7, 3.04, 4.16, 3.52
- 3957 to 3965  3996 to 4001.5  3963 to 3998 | 4.7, 2.55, 3.88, 3.24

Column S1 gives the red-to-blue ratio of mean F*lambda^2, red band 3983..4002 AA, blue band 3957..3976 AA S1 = 2.05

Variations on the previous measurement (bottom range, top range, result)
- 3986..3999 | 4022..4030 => 1.14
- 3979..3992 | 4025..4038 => 1.12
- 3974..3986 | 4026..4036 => 1.27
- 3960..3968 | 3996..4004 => 2.12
